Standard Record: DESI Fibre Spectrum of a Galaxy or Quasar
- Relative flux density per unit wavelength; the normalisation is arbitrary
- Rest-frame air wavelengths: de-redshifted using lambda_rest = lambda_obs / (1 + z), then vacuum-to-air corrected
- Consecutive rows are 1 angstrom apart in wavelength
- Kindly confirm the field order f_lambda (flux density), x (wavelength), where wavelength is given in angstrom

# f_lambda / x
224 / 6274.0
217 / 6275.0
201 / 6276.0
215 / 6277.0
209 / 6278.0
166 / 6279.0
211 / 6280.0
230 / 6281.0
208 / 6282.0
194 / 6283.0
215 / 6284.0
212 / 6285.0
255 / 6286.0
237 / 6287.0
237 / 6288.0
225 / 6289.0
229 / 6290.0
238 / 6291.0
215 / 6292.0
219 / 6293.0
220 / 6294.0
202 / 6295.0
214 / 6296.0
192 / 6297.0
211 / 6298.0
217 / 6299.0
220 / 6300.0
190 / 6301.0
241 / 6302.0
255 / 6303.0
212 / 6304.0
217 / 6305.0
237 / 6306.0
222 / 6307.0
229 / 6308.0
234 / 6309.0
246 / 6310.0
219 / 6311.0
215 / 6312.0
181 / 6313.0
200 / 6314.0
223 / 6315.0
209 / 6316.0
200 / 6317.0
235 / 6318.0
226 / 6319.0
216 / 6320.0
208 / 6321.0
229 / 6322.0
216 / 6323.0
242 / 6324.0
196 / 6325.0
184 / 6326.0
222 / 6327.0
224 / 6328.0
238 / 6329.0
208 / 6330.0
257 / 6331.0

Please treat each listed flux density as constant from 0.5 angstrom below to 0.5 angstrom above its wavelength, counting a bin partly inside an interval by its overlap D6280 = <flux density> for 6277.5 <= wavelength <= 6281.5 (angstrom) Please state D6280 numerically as 204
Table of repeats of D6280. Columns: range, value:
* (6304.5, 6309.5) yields 228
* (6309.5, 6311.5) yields 232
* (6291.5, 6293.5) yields 217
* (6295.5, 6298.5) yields 206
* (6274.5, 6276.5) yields 209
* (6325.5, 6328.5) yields 210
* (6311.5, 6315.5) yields 205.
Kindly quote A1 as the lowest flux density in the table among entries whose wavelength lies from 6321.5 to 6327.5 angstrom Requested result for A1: 184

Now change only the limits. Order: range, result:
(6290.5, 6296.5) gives 202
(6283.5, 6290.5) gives 212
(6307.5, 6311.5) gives 219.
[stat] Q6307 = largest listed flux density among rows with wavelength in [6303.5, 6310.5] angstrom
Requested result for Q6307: 246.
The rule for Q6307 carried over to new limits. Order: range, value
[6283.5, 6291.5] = 255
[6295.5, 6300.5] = 220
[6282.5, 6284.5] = 215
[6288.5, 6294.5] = 238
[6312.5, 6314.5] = 200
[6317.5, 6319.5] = 235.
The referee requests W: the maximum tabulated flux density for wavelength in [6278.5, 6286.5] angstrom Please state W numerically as 255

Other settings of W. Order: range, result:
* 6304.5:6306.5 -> 237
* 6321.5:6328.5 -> 242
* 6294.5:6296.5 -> 214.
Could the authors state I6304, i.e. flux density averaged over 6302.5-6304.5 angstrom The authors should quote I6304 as 234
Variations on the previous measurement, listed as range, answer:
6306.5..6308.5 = 226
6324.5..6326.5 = 190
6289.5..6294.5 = 224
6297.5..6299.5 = 214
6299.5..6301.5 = 205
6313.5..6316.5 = 211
